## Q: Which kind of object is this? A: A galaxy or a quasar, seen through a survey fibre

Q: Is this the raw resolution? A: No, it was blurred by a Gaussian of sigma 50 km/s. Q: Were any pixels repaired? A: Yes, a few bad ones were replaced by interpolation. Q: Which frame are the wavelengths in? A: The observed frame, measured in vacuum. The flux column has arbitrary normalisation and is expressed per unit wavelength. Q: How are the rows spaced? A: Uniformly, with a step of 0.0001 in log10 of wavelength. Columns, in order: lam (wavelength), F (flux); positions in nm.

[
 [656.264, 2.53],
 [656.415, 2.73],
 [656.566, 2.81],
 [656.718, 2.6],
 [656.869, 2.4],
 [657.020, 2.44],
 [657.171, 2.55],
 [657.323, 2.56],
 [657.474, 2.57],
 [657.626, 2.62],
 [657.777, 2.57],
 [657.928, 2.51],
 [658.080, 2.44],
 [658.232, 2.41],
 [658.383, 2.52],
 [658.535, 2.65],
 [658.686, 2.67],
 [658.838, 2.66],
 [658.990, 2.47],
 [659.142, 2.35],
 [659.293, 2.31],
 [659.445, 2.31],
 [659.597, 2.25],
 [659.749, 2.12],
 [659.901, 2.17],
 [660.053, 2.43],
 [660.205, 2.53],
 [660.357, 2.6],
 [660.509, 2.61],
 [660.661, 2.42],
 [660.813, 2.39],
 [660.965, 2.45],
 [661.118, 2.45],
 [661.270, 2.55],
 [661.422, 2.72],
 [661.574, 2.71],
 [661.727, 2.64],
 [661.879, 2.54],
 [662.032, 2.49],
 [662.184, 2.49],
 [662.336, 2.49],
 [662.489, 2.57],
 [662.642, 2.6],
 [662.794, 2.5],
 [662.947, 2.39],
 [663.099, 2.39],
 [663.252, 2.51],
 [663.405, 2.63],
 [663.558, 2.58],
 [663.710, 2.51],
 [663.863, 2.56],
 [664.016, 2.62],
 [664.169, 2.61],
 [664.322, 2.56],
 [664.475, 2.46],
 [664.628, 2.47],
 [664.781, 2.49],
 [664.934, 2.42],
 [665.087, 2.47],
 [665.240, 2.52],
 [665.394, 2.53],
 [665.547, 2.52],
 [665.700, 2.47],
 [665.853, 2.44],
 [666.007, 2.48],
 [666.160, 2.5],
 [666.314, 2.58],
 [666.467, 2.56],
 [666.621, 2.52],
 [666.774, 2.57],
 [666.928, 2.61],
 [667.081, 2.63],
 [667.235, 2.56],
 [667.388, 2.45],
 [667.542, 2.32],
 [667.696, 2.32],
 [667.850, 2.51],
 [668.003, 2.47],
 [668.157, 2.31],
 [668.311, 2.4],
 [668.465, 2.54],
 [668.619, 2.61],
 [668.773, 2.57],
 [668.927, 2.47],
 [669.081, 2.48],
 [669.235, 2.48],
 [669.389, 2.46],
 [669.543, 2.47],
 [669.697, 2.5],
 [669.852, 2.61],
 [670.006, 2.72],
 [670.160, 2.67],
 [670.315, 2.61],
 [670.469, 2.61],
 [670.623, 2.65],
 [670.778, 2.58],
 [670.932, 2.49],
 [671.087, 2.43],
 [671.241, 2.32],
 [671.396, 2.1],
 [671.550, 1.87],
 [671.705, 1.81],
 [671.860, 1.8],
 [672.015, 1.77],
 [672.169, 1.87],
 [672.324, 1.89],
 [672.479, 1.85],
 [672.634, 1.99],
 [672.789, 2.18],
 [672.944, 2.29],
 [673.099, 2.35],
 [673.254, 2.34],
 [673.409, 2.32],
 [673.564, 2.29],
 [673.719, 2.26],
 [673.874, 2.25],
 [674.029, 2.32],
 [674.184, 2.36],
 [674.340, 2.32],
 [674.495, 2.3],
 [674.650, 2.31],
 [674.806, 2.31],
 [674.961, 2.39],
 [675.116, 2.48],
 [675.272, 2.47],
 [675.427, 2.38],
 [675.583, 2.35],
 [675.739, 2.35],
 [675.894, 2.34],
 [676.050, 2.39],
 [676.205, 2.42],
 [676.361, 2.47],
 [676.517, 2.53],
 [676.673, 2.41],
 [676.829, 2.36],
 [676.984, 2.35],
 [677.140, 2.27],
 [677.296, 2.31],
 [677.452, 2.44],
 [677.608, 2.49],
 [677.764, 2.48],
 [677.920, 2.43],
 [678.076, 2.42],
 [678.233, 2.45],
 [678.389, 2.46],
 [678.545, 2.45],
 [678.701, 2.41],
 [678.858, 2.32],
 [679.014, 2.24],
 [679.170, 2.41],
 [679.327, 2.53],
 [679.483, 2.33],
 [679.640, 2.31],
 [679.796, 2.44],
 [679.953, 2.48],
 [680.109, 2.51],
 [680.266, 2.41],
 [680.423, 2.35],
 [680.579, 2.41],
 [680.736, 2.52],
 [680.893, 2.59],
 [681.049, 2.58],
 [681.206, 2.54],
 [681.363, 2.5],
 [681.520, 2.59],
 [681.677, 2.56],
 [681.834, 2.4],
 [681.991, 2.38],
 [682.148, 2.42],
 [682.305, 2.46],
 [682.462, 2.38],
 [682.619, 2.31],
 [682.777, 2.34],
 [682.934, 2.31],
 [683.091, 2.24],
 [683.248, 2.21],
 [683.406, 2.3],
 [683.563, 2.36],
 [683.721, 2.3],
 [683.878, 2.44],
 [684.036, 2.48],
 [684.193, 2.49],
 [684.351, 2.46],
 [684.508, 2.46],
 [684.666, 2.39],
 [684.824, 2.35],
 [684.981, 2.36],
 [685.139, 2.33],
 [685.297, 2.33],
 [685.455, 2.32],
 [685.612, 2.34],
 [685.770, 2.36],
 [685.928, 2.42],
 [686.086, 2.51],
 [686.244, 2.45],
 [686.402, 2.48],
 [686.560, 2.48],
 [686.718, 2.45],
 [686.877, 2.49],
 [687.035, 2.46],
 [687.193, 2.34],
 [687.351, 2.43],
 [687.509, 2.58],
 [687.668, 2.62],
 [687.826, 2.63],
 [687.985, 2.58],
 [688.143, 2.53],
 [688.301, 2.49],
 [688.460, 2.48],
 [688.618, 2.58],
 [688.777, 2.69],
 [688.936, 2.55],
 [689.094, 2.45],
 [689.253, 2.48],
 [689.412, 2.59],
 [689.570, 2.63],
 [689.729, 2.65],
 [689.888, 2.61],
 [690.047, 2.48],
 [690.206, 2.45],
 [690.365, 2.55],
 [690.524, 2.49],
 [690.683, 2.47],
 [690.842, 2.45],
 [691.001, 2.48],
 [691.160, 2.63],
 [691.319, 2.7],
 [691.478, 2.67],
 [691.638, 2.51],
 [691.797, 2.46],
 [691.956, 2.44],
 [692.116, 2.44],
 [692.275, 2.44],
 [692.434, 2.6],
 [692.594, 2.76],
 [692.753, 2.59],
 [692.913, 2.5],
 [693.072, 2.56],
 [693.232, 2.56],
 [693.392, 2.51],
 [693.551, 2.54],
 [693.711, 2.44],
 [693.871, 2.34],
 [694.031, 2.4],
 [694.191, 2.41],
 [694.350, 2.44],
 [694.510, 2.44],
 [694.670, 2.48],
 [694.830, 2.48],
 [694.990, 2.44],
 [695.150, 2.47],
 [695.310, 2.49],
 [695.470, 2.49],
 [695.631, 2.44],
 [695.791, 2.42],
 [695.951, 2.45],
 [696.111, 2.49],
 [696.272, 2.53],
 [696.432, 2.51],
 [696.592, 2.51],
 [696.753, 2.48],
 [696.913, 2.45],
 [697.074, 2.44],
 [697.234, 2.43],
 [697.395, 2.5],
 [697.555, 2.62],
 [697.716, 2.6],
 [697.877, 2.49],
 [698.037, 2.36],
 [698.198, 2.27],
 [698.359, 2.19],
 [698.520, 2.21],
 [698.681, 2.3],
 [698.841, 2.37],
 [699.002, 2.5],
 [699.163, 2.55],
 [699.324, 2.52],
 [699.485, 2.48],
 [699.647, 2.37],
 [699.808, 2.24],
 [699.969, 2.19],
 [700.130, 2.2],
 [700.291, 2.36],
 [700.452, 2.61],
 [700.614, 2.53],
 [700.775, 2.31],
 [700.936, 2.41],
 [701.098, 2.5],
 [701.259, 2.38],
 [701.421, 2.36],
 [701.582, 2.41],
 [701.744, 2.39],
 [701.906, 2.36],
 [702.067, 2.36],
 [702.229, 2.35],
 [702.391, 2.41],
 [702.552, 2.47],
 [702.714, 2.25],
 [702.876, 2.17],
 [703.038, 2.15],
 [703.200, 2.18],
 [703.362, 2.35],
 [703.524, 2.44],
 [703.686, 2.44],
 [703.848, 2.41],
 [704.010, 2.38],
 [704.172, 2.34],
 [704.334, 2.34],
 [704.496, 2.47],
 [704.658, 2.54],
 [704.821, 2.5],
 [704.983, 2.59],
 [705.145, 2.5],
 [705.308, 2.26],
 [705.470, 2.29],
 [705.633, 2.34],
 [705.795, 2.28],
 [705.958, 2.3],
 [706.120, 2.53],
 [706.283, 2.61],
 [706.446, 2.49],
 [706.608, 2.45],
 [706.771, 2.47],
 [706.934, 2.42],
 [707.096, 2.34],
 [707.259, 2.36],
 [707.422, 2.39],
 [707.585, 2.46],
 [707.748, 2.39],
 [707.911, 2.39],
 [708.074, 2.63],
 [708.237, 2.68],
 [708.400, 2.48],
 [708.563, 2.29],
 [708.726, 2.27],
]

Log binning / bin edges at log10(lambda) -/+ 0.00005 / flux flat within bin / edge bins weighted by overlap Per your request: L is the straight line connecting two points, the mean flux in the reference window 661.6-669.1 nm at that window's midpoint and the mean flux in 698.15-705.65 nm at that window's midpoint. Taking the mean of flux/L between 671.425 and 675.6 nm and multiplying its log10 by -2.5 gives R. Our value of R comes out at 0.14 mag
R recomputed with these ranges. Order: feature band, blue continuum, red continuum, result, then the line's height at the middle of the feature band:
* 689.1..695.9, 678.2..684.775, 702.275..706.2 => -0.05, 2.4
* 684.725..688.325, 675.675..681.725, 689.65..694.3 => 0.02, 2.48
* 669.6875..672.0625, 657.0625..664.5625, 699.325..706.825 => 0.06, 2.48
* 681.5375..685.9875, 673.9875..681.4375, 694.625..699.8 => 0.02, 2.42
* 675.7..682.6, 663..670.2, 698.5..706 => 0.02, 2.46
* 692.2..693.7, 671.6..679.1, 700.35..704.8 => -0.09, 2.35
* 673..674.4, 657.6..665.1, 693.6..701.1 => 0.07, 2.47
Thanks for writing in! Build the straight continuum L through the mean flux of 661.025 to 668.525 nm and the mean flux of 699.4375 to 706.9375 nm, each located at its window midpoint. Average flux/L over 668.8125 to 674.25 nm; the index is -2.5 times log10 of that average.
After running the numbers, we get 0.09 mag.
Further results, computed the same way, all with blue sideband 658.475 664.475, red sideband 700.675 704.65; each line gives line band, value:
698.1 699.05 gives 0.04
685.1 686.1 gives 0.02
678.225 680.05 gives 0.02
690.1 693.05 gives -0.06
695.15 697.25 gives -0.04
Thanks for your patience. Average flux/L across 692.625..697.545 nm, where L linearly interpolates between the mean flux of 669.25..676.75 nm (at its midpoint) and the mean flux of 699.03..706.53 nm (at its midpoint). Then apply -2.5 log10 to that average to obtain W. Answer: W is -0.05 mag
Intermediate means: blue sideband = 2.32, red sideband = 2.39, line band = 2.48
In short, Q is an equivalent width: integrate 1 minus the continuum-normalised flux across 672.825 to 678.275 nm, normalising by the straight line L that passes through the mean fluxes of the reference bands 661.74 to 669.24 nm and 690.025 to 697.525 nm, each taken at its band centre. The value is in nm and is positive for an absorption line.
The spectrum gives 0.29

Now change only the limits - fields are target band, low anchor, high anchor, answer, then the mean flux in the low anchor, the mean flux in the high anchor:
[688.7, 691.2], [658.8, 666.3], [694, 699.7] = -0.086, 2.49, 2.45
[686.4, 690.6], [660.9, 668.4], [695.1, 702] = -0.136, 2.51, 2.42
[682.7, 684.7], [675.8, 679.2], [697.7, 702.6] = 0.025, 2.4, 2.39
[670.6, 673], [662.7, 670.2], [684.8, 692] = 0.386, 2.51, 2.5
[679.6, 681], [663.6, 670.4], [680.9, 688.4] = 0.000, 2.51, 2.43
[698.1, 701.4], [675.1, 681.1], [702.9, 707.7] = 0.038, 2.42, 2.4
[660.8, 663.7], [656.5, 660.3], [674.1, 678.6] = -0.088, 2.48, 2.4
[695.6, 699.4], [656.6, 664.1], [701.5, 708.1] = -0.050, 2.5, 2.39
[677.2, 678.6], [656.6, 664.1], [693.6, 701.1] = 0.019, 2.5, 2.43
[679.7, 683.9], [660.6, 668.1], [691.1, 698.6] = 0.129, 2.51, 2.48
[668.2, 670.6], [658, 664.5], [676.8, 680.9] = -0.087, 2.5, 2.41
